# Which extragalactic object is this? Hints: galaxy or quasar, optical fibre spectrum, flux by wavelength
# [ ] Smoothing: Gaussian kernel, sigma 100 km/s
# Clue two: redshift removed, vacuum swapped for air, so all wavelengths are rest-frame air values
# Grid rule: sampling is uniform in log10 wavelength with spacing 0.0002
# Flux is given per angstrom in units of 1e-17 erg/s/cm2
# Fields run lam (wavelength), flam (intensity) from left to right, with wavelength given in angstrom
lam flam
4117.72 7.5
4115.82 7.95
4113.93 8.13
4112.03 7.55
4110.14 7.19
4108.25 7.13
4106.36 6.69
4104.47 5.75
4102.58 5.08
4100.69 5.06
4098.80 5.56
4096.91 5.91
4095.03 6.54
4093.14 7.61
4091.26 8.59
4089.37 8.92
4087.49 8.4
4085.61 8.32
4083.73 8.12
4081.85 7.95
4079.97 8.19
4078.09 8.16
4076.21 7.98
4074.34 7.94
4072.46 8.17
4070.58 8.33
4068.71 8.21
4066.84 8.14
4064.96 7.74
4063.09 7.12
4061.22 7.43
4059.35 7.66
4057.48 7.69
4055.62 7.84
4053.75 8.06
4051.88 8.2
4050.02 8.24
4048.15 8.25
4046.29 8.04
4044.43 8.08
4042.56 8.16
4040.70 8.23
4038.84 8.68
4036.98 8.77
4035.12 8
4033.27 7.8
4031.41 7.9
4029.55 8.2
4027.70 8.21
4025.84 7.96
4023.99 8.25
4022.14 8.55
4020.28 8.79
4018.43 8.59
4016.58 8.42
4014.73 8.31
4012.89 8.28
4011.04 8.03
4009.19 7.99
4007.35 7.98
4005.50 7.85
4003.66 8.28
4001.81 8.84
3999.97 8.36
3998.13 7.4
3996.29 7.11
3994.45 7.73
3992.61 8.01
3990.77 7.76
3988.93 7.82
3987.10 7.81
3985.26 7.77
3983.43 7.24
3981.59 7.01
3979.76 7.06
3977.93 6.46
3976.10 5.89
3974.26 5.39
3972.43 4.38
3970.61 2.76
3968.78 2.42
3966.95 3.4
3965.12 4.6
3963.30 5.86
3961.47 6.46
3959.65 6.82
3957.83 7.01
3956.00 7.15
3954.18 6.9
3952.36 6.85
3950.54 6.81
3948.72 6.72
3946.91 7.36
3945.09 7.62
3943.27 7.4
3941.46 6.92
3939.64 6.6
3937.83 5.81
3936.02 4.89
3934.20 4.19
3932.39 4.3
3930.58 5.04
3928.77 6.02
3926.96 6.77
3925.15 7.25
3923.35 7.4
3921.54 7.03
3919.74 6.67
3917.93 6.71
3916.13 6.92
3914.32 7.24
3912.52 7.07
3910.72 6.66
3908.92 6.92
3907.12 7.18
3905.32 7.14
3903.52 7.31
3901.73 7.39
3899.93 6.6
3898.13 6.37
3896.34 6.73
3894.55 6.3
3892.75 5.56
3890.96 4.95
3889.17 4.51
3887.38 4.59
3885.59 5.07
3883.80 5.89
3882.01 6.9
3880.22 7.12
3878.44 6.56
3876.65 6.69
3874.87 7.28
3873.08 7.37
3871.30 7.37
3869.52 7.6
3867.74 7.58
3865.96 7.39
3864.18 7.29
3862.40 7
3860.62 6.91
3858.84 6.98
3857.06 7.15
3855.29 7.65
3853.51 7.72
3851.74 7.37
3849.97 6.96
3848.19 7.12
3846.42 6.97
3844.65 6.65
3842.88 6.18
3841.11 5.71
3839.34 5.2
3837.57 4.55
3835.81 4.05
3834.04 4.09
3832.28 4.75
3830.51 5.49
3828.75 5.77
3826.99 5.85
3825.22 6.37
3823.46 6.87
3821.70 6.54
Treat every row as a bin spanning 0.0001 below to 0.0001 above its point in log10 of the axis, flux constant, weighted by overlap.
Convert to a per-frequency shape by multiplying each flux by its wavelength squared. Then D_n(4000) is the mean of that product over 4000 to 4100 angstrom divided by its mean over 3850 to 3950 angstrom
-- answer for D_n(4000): 1.3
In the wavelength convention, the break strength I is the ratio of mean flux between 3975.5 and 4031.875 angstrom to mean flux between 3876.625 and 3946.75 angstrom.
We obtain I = 1.24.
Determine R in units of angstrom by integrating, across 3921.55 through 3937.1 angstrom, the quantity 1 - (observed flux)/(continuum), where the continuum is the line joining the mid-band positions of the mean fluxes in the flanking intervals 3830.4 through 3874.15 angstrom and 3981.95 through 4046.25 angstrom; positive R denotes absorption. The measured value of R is 3.1 angstrom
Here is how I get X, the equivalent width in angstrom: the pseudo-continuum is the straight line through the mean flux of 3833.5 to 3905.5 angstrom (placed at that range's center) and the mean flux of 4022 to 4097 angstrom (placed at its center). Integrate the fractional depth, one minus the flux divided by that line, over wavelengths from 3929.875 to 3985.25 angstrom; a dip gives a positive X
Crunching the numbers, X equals 9.7 angstrom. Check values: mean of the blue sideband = 6.49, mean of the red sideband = 8.03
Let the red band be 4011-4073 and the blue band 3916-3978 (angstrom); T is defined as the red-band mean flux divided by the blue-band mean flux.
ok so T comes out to 1.35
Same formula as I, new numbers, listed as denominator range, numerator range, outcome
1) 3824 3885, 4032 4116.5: 1.18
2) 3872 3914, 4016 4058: 1.27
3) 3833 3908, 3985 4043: 1.25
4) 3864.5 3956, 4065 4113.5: 1.13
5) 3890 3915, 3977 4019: 1.17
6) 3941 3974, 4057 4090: 1.35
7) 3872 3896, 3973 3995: 1.17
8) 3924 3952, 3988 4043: 1.30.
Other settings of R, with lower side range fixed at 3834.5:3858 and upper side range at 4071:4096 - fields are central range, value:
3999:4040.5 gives -3.60 angstrom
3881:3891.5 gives 2.05 angstrom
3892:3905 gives 0.19 angstrom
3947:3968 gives 2.66 angstrom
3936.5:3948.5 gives 0.33 angstrom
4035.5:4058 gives -1.11 angstrom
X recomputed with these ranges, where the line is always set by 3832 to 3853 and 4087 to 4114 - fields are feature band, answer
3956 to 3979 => 4.1 angstrom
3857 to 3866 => -1.7 angstrom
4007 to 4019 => -3.1 angstrom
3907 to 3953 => -2.4 angstrom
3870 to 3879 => -1.7 angstrom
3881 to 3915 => -1.4 angstrom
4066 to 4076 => -2.0 angstrom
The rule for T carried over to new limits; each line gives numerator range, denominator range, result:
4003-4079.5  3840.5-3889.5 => 1.19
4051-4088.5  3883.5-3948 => 1.26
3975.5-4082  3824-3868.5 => 1.25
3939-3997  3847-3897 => 0.97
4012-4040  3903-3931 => 1.21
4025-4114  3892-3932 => 1.15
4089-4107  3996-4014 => 0.81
